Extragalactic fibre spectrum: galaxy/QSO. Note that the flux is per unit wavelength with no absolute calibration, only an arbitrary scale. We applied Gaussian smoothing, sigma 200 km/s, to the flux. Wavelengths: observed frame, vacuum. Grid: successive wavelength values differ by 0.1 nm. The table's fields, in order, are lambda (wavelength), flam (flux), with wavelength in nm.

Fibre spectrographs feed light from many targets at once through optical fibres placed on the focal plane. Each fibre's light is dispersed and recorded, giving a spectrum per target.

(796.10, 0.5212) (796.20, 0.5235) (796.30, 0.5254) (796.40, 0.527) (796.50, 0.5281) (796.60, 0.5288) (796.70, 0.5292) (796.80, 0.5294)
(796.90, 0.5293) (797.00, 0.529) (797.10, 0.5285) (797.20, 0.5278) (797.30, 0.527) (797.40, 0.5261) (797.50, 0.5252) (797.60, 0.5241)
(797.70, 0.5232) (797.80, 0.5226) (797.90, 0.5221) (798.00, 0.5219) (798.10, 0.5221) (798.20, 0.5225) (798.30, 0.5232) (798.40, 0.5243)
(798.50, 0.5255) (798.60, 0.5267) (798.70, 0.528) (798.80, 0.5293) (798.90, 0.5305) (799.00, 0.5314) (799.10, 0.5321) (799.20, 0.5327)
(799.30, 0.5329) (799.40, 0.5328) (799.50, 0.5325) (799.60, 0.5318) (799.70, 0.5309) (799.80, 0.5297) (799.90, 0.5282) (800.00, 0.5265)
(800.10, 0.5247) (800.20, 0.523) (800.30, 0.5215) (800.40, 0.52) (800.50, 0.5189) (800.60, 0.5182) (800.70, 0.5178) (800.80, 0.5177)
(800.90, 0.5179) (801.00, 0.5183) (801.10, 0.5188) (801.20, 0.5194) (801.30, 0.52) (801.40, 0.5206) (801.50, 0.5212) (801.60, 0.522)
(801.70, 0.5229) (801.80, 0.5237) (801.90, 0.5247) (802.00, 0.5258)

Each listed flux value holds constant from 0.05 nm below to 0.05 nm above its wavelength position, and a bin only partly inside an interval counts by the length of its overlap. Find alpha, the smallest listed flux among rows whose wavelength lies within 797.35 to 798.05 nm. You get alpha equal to 0.5219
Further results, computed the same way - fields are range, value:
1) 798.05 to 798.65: 0.5221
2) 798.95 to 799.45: 0.5314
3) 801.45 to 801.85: 0.5212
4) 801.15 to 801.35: 0.5194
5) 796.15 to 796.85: 0.5235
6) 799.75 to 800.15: 0.5247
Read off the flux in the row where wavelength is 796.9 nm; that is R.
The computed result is 0.5293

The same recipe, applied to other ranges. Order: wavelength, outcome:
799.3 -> 0.5329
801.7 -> 0.5229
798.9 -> 0.5305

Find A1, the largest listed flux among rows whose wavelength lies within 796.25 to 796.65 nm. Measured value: 0.5288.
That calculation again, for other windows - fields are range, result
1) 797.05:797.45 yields 0.5285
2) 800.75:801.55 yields 0.5212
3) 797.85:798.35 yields 0.5232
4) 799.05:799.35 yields 0.5329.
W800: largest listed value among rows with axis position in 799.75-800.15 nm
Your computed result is 0.5297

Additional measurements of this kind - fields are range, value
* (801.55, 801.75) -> 0.5229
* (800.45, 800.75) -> 0.5189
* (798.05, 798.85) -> 0.5293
